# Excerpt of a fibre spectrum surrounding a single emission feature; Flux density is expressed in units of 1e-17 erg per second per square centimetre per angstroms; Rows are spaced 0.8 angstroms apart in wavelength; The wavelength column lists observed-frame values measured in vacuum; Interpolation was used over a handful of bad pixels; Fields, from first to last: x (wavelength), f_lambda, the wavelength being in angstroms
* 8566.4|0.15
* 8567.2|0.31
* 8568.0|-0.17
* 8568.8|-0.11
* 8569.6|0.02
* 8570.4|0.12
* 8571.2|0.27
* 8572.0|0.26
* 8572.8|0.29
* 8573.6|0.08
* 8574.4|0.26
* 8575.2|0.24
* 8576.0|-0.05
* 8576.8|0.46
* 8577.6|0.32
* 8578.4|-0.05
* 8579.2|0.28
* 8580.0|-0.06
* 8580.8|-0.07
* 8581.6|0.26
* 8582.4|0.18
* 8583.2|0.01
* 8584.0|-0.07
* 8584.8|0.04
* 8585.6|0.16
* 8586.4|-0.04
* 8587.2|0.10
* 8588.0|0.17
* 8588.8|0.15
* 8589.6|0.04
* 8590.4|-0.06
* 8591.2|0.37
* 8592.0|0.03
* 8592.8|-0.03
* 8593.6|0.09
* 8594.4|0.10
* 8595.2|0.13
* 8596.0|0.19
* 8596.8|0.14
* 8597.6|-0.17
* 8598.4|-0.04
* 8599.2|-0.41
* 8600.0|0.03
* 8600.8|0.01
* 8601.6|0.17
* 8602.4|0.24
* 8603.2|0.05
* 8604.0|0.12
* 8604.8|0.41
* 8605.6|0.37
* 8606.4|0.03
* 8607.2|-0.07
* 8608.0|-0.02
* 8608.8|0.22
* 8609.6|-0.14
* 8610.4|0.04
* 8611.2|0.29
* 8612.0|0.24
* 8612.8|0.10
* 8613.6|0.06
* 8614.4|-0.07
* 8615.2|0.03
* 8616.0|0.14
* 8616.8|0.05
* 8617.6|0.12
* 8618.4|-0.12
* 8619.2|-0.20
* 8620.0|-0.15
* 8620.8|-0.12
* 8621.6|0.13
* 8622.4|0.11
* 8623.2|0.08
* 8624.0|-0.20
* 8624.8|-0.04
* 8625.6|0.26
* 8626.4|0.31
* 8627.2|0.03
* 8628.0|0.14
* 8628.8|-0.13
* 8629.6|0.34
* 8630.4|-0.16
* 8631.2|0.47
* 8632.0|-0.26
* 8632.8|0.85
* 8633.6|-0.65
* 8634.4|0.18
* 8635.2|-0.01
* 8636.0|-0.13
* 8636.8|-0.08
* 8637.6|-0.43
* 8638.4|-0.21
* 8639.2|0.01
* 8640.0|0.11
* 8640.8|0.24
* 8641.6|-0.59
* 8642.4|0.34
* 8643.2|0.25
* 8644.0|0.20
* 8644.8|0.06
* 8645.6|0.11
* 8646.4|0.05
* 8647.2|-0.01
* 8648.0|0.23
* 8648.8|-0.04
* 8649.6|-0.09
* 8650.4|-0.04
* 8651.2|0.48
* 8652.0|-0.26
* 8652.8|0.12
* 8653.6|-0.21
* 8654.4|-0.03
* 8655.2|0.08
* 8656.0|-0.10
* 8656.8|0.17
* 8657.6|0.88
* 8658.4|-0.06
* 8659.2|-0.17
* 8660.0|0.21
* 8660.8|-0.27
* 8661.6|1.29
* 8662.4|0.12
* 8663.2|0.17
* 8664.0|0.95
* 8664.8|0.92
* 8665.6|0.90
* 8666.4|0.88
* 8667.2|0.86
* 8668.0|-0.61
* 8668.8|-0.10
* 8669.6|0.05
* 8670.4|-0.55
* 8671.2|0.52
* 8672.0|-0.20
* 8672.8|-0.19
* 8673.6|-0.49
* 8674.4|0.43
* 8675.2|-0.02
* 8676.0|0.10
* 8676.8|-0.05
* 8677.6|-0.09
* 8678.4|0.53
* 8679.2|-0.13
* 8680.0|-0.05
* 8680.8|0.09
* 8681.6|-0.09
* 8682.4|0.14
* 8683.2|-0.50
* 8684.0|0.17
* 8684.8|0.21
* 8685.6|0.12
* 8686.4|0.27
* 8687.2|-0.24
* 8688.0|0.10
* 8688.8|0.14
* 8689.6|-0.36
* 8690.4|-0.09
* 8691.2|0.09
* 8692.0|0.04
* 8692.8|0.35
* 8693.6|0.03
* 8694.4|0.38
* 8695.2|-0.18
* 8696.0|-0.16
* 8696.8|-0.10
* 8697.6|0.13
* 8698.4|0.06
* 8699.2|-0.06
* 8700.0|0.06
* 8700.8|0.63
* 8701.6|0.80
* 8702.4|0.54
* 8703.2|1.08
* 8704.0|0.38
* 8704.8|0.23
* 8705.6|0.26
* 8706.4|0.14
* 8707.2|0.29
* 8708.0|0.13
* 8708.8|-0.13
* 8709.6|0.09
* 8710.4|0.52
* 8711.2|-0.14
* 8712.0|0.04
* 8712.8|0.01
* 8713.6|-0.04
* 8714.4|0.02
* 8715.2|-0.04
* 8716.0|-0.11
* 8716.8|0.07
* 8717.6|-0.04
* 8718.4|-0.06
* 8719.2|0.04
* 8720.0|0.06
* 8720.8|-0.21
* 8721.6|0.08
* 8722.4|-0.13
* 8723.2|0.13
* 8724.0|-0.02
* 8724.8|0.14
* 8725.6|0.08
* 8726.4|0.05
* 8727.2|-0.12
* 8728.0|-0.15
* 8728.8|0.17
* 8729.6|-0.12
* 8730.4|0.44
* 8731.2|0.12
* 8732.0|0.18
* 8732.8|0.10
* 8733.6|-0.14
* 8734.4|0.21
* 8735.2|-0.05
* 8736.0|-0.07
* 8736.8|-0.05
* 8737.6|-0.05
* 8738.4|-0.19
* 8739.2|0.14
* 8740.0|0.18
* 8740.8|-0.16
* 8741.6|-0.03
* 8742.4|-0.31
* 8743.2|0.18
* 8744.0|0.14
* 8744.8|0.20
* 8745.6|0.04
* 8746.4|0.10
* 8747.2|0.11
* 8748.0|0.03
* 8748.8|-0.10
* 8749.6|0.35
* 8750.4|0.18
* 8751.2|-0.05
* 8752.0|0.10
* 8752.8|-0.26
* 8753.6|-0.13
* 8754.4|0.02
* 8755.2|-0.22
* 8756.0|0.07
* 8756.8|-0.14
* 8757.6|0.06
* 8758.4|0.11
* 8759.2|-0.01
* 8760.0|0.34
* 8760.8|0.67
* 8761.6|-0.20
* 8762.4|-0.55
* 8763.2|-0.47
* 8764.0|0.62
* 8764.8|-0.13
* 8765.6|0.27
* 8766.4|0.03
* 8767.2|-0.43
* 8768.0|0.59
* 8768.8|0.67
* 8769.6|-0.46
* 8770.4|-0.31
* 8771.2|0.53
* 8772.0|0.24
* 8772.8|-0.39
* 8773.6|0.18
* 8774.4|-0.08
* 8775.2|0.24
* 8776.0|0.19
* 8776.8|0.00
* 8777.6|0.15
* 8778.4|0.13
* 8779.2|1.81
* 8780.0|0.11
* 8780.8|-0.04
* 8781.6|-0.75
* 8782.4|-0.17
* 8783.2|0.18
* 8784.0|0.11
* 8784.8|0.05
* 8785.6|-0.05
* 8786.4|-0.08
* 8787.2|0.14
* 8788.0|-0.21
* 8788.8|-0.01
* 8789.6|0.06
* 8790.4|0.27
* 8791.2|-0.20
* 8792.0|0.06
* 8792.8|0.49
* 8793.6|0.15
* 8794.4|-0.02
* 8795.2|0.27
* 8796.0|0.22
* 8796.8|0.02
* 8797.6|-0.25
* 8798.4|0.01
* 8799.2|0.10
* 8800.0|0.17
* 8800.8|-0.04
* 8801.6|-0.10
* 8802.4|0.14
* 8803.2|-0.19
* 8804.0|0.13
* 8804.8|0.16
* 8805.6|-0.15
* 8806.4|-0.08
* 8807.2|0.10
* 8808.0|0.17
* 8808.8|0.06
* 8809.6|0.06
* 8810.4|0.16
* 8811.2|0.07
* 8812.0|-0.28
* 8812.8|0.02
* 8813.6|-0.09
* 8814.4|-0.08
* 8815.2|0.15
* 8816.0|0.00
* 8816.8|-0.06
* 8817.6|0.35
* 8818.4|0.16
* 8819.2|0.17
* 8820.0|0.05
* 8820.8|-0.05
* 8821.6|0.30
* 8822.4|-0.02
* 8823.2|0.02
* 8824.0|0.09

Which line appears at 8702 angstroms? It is H-beta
